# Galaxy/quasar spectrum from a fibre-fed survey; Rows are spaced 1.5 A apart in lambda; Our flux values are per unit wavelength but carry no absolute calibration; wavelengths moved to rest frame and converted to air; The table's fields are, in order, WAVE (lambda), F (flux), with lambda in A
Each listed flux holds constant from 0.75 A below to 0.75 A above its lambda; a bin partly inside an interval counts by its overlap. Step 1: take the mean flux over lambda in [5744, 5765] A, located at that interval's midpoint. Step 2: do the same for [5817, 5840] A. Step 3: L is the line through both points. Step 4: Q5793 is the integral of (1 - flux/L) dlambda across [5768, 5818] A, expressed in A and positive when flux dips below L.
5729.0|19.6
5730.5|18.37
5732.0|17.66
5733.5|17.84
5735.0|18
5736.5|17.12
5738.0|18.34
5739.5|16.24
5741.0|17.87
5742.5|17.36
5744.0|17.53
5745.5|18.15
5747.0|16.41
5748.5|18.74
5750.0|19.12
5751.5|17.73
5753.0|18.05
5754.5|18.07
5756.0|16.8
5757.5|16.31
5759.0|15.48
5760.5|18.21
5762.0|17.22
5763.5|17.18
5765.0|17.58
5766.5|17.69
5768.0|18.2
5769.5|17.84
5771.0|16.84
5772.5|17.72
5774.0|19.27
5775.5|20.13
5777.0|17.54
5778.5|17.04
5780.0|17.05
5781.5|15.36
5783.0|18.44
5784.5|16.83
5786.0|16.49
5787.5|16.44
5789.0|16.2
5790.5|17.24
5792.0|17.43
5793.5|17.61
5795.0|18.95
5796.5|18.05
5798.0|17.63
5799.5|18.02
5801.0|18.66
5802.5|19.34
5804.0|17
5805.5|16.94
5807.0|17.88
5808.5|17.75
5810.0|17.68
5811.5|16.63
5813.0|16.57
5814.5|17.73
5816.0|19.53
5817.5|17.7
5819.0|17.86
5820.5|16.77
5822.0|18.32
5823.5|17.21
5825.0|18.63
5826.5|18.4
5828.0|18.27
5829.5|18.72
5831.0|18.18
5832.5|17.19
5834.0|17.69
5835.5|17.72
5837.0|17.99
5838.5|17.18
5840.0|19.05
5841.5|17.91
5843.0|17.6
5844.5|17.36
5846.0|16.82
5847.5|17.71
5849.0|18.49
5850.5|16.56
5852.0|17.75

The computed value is 0.2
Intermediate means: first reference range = 17.5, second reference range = 17.9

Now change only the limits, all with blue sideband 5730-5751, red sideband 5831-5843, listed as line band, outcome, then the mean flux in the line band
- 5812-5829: -0.08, 17.9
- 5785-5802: 0.25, 17.5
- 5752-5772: 0.47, 17.4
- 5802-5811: 0.06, 17.7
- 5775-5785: 0.20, 17.4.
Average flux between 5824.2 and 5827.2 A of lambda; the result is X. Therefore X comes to 18.5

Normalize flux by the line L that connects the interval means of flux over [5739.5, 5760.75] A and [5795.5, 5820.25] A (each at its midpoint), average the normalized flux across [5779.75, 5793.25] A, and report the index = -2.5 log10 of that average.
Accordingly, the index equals 0.053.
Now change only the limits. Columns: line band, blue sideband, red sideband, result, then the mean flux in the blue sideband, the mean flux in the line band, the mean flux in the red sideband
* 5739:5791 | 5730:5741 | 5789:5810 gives 0.02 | 17.7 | 17.4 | 17.8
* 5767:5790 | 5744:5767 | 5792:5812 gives 0.02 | 17.5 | 17.4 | 17.9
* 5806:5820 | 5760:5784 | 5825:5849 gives 0.01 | 17.7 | 17.7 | 17.9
